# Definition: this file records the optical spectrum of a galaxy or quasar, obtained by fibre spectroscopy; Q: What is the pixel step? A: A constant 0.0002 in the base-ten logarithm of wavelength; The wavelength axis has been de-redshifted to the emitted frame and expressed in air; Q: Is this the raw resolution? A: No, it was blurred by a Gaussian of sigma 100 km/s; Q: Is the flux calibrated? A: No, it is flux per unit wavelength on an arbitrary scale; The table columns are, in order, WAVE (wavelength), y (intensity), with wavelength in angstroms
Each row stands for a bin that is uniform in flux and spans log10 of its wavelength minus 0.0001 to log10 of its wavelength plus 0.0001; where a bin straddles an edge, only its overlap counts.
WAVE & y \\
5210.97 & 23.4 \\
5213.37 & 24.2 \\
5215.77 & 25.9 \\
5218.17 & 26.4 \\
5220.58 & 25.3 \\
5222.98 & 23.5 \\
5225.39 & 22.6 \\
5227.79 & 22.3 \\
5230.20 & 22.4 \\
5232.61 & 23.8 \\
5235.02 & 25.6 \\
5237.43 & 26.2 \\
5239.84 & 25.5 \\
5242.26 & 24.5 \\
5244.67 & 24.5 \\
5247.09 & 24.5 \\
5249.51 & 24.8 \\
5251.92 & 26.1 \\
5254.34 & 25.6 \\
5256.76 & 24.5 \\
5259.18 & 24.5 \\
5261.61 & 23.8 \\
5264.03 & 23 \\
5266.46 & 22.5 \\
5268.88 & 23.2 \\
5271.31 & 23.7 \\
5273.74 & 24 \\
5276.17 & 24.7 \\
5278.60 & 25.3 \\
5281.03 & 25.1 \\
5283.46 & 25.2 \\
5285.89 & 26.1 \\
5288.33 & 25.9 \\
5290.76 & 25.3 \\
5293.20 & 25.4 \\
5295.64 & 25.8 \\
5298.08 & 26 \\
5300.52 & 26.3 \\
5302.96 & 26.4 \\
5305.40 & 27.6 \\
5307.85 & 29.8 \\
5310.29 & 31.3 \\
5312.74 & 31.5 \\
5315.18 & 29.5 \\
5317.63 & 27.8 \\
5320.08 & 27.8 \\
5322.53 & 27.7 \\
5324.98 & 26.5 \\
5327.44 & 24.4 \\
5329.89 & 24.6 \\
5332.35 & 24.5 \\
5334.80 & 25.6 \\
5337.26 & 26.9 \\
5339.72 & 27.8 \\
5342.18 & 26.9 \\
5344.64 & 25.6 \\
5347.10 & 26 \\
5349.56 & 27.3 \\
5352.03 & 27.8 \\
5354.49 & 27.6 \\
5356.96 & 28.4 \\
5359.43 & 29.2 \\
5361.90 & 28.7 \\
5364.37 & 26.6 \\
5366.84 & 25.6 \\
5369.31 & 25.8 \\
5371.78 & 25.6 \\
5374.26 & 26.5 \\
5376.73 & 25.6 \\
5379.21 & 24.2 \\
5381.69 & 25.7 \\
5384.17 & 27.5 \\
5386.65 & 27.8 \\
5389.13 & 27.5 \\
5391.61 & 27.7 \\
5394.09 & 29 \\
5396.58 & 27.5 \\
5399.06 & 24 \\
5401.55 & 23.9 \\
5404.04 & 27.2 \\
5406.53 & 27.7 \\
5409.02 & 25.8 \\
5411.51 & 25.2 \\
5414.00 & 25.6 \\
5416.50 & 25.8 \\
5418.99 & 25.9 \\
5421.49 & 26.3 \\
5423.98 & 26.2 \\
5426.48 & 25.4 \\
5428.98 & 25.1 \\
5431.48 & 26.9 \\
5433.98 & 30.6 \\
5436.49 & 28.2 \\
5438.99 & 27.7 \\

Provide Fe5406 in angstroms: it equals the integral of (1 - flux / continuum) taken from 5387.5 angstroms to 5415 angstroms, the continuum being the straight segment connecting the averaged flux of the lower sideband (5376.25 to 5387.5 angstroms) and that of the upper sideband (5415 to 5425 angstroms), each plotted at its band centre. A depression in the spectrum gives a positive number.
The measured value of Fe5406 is -0.4 angstroms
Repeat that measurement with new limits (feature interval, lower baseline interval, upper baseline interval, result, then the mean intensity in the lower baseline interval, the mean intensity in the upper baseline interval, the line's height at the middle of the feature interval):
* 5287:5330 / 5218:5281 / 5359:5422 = -3.5 angstroms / 24.3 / 26.4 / 25.2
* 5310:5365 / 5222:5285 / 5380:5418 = -3.8 angstroms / 24.3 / 26.5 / 25.6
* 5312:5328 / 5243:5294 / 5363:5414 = -1.6 angstroms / 24.6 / 26.3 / 25.4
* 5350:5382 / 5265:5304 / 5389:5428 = -1.1 angstroms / 25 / 26.3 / 25.8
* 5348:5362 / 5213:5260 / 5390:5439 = -1.2 angstroms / 24.6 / 26.6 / 25.9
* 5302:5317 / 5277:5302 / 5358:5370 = -1.9 angstroms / 25.6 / 27.3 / 26.1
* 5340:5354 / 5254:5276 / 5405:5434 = -1.0 angstroms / 23.8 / 26.2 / 25.1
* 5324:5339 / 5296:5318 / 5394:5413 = 1.3 angstroms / 28.4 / 26.1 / 27.8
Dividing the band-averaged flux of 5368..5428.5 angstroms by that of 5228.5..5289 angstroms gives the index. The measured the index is 1.07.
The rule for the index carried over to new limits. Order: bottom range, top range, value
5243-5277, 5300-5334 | 1.14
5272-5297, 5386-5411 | 1.06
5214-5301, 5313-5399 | 1.09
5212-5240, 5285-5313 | 1.11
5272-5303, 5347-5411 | 1.05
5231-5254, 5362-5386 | 1.04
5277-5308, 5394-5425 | 1.00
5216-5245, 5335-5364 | 1.12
